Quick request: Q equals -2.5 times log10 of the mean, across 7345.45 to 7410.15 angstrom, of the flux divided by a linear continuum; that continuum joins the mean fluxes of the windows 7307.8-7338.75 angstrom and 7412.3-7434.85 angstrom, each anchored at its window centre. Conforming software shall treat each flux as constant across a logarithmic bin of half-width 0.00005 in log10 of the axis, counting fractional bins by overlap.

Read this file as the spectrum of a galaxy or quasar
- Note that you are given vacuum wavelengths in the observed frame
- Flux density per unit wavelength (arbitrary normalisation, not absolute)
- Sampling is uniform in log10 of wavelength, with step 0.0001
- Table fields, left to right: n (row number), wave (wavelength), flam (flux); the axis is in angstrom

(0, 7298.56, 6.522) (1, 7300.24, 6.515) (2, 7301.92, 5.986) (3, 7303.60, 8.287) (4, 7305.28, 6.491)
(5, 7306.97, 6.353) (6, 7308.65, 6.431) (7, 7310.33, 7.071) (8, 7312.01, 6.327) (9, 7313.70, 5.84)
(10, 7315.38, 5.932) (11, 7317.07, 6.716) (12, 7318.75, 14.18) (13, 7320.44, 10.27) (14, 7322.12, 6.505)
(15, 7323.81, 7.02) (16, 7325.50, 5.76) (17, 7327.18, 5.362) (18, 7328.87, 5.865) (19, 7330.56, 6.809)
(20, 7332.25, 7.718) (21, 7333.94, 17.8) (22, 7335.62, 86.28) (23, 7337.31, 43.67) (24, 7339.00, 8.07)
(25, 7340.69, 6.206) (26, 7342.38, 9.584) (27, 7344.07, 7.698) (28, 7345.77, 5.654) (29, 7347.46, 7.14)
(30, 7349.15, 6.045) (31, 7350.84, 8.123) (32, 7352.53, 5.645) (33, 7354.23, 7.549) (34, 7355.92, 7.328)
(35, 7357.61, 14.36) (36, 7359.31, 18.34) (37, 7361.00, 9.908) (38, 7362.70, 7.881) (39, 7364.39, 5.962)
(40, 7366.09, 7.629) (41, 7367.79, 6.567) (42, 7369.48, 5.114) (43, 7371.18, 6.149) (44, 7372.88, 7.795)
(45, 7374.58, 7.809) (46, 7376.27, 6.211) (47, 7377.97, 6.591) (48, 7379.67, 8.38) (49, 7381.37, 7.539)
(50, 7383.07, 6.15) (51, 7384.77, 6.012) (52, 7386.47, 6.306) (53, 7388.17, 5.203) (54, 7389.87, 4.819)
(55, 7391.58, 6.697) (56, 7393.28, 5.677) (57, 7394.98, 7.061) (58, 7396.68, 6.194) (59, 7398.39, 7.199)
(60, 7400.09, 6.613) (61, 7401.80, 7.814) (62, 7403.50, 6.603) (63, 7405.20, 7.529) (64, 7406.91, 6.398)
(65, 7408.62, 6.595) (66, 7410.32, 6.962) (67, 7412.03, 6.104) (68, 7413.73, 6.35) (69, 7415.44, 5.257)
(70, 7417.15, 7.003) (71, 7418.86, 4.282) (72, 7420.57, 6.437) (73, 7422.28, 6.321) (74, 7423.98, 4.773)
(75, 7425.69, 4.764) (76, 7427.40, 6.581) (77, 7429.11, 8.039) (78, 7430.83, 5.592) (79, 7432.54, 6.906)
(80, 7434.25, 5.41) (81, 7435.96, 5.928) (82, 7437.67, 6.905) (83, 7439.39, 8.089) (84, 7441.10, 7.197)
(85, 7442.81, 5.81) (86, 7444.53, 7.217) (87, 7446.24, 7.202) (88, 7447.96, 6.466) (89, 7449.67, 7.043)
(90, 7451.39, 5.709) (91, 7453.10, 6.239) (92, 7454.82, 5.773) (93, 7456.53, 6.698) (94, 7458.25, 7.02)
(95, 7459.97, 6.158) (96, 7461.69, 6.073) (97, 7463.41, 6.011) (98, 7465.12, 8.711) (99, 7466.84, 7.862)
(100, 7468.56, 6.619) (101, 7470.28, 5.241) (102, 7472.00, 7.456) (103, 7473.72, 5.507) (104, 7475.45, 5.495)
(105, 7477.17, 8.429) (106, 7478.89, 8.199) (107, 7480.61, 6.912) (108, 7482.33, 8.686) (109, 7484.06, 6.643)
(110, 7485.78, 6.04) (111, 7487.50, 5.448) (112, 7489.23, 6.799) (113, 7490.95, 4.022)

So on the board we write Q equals 0.30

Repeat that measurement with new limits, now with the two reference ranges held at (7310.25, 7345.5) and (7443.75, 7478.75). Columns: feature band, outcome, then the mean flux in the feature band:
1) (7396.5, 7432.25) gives 0.38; 6.36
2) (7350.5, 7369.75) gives 0.31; 8.82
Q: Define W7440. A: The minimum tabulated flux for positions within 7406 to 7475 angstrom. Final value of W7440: 4.282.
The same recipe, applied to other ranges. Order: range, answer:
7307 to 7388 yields 5.114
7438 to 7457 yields 5.709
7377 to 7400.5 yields 4.819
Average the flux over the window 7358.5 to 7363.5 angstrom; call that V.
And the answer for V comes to 12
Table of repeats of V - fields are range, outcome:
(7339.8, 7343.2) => 7.89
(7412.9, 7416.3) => 5.79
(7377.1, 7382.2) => 7.49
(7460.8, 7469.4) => 7.06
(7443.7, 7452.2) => 6.73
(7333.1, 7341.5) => 32.5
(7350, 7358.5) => 8.64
